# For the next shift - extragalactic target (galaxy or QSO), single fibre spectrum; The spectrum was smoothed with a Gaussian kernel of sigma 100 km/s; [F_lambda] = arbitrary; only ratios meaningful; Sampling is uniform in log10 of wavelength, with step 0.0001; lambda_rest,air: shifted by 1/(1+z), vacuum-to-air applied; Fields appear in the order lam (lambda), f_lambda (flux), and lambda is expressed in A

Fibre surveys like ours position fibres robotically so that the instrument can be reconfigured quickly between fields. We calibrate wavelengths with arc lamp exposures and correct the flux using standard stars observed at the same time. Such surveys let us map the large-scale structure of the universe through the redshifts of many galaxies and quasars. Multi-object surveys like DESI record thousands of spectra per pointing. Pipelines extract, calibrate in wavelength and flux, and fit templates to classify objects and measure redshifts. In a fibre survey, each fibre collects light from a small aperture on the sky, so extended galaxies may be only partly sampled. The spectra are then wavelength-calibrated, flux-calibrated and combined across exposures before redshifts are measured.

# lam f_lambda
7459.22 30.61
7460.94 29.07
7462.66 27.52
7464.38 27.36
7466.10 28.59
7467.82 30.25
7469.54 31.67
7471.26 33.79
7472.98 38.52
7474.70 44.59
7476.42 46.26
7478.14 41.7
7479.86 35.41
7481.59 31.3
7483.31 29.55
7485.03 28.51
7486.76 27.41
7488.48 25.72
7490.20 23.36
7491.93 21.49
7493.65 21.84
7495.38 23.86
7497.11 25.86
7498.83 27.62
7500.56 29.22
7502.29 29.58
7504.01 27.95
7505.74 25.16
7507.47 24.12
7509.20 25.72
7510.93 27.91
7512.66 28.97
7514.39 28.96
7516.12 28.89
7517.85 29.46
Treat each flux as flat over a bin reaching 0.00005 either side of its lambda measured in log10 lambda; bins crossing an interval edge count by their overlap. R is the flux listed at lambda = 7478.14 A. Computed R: 41.7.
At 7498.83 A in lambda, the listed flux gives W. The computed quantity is 27.62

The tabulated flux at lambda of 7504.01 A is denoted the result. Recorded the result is 27.95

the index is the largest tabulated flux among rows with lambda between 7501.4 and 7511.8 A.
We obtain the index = 29.58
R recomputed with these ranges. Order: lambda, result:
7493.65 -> 21.84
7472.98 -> 38.52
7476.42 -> 46.26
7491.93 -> 21.49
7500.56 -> 29.22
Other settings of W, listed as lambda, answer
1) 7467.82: 30.25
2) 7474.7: 44.59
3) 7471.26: 33.79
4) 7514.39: 28.96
